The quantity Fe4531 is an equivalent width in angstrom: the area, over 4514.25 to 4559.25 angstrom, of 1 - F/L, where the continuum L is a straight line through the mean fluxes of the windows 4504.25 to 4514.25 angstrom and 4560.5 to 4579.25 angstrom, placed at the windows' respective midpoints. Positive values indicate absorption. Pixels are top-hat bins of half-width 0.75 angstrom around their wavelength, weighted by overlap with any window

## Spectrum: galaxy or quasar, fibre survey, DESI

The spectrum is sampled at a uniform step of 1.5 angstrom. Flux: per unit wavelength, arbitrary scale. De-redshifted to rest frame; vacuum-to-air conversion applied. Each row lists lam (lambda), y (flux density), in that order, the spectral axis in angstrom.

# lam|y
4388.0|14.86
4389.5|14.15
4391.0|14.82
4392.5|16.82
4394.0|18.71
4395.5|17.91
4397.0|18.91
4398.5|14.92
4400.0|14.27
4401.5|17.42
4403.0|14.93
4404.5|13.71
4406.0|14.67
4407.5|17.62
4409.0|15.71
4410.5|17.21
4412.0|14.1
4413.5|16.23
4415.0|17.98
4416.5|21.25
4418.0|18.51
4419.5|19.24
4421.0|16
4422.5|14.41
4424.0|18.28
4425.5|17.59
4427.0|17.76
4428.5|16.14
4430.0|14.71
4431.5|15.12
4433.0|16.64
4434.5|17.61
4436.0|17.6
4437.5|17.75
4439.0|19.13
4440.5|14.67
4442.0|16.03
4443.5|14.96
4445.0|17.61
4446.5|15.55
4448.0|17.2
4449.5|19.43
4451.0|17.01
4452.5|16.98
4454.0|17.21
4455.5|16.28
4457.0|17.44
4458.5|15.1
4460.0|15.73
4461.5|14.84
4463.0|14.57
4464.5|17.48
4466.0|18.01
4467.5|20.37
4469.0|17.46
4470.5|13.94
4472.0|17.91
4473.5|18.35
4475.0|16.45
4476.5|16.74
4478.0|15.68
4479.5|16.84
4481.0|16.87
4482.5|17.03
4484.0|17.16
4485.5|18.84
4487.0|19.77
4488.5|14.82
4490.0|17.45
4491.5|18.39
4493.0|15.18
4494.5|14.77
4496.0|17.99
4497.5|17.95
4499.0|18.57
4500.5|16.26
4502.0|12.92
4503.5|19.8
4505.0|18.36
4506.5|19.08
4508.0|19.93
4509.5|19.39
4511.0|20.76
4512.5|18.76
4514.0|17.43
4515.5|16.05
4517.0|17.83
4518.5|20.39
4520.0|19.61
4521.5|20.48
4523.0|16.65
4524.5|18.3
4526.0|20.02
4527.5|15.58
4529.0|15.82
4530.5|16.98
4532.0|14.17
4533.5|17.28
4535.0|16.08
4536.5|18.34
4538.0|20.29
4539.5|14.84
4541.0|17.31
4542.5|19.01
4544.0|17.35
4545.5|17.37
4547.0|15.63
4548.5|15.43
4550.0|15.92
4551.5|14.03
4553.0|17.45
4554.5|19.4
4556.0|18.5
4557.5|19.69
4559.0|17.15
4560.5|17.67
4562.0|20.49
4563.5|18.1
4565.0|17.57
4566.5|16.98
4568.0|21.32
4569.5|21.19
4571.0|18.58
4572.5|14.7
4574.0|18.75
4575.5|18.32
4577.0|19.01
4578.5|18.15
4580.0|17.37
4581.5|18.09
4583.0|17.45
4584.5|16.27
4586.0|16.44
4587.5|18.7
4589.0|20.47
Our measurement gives 3.5 angstrom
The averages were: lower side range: 19.2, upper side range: 18.6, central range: 17.4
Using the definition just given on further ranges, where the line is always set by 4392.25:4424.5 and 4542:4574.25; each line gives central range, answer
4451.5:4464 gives 0.75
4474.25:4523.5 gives -0.89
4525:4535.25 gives 0.57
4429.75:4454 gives 0.26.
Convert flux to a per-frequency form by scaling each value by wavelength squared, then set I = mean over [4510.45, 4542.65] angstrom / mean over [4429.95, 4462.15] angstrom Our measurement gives 1.11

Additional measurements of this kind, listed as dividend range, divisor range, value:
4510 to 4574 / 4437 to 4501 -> 1.09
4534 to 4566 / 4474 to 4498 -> 1.06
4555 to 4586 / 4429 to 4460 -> 1.16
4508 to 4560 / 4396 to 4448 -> 1.12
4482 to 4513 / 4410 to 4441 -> 1.08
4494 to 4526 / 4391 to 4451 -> 1.13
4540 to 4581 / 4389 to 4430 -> 1.15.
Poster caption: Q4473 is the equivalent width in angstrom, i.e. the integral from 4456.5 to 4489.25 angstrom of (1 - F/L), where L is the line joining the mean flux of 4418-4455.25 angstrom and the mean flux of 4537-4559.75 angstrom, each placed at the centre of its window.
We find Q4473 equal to 0.3 angstrom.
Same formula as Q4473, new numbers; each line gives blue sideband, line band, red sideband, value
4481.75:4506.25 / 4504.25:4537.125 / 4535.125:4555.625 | -1.7 angstrom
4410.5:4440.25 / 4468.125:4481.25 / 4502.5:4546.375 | 0.6 angstrom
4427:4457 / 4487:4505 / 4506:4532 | 0.9 angstrom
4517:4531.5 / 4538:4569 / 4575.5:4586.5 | 0.3 angstrom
